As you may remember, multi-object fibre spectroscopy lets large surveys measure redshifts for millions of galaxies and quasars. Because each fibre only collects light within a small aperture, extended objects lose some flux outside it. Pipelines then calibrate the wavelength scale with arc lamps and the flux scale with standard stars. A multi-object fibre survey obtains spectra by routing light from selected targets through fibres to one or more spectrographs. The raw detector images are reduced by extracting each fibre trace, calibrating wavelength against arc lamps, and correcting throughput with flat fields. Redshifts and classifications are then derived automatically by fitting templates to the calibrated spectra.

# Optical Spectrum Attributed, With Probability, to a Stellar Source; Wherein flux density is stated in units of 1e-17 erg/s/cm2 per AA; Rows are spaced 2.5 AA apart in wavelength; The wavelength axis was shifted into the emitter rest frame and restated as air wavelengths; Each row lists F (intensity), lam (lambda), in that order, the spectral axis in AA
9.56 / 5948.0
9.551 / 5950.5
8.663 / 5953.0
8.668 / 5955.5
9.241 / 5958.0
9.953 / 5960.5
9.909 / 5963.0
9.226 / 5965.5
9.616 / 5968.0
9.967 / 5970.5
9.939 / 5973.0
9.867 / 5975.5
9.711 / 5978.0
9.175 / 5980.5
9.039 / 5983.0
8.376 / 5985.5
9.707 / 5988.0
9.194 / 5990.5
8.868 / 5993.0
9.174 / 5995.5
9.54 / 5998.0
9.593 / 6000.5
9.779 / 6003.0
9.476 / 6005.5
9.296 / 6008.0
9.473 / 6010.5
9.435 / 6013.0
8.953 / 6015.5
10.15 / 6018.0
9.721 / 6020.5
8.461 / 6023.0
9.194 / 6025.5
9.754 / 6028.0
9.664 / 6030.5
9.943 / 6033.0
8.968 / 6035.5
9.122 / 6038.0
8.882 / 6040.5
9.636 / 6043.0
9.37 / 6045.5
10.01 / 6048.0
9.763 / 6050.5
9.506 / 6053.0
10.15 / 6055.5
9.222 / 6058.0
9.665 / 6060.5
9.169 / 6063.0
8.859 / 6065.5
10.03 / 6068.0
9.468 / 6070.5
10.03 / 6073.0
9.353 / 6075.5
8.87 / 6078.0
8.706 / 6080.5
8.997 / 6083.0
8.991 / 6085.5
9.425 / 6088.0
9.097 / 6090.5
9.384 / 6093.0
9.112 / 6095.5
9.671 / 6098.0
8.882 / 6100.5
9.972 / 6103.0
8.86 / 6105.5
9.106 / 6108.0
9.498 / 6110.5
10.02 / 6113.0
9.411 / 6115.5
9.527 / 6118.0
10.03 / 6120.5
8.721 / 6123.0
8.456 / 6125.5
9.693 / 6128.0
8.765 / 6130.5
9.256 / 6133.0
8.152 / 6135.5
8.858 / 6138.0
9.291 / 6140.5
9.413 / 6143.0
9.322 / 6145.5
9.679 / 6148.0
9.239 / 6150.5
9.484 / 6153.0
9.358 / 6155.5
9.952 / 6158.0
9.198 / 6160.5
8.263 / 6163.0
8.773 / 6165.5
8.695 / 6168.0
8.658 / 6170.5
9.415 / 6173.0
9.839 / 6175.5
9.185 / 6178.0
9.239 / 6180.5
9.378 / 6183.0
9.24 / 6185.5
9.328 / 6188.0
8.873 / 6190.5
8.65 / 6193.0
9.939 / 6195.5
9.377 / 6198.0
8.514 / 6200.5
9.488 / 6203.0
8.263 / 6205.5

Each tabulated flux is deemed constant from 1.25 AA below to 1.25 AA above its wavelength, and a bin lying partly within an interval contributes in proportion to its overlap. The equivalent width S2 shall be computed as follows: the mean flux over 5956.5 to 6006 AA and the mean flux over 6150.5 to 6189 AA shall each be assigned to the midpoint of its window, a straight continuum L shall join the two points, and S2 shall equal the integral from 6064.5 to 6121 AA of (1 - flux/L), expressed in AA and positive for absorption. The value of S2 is -0.3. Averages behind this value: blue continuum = 9.46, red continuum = 9.2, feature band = 9.35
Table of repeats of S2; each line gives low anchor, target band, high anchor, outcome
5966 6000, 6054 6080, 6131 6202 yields -0.5 AA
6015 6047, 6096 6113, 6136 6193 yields -0.2 AA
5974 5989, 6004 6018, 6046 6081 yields 0.0 AA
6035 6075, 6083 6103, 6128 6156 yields 0.2 AA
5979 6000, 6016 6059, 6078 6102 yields -1.6 AA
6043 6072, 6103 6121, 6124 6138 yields -0.9 AA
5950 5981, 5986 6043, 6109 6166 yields 0.3 AA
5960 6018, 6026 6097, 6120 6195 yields -0.6 AA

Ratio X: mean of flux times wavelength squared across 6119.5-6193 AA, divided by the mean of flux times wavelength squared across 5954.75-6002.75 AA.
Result 1.0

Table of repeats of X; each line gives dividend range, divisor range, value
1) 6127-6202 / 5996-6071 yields 1.01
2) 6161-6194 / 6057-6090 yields 1.01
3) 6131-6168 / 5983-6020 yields 1.03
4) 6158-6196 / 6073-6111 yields 1.02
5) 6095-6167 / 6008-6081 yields 1.01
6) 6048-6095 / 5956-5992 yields 1.02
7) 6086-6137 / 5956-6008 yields 1.02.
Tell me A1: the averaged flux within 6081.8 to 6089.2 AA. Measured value 9.14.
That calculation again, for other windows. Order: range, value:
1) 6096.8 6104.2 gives 9.5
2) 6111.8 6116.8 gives 9.71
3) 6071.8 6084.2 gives 9.19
